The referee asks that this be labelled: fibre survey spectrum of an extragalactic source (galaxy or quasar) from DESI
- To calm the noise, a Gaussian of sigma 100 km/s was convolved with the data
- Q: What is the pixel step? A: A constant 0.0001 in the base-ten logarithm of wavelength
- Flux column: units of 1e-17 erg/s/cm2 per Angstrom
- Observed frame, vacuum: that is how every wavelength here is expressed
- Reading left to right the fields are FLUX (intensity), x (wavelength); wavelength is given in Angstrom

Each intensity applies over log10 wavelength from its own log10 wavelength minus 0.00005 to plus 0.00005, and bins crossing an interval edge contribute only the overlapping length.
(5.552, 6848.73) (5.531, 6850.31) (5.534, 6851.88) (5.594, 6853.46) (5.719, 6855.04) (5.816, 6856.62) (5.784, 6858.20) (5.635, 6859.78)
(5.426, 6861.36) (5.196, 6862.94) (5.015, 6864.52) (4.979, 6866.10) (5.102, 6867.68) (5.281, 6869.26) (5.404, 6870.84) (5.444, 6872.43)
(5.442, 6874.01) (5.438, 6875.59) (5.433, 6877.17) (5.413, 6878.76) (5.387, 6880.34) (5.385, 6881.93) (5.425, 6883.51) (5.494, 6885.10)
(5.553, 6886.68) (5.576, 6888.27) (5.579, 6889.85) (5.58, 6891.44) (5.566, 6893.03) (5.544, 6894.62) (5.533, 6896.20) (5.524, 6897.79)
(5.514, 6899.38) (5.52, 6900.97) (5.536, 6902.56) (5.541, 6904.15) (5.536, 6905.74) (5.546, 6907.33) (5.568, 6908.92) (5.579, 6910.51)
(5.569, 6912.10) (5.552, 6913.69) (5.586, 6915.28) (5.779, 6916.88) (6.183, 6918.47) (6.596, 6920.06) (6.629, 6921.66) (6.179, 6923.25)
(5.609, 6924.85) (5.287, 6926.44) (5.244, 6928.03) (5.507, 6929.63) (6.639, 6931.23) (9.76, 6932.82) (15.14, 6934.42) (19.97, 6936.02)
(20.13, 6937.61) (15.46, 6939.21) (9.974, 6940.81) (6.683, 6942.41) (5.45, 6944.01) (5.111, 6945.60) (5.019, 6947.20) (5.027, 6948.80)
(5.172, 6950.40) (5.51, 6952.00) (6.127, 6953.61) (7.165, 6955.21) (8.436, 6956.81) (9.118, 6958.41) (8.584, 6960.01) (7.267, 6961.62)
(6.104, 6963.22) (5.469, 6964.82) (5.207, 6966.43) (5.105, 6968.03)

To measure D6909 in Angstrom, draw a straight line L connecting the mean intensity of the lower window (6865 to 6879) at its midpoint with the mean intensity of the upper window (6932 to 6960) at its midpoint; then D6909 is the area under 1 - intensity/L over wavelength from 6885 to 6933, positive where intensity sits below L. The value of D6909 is 10.0 Angstrom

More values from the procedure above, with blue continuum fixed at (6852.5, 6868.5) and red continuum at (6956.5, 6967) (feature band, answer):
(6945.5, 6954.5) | 2.1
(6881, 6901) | 1.4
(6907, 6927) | 1.7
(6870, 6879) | 0.4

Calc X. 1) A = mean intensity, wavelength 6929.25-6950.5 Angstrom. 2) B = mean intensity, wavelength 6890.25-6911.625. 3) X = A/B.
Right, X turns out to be 1.78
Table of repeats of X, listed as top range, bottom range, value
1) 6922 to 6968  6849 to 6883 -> 1.48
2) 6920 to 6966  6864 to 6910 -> 1.48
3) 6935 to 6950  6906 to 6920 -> 1.79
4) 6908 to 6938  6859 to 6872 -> 1.49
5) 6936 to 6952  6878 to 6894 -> 1.65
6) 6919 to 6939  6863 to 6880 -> 1.80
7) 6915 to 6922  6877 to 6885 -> 1.14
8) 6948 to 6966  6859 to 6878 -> 1.26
